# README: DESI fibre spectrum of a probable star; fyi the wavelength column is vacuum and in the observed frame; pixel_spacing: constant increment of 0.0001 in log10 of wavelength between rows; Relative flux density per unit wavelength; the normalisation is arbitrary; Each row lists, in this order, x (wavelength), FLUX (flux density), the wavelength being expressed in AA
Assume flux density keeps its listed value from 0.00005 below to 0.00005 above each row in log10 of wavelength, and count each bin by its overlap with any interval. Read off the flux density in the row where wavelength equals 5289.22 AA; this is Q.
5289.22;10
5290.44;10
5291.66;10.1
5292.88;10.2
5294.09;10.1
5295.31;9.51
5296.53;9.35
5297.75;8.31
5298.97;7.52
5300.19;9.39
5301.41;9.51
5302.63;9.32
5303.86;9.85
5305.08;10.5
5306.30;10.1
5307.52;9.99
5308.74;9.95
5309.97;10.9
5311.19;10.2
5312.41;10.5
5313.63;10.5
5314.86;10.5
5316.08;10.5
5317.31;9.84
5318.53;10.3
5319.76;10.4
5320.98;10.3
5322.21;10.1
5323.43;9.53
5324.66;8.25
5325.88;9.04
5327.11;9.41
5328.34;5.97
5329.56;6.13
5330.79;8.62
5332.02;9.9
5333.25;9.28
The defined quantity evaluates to 10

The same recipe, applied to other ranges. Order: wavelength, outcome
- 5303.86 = 9.85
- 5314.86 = 10.5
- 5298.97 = 7.52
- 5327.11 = 9.41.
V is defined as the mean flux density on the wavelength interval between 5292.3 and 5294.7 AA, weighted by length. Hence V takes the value 10.2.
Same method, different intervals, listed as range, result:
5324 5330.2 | 7.77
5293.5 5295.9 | 9.8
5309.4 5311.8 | 10.6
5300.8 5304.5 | 9.55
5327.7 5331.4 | 6.92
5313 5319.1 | 10.3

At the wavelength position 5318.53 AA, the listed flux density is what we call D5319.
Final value 10.3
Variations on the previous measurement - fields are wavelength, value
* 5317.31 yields 9.84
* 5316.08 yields 10.5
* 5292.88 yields 10.2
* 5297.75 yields 8.31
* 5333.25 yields 9.28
